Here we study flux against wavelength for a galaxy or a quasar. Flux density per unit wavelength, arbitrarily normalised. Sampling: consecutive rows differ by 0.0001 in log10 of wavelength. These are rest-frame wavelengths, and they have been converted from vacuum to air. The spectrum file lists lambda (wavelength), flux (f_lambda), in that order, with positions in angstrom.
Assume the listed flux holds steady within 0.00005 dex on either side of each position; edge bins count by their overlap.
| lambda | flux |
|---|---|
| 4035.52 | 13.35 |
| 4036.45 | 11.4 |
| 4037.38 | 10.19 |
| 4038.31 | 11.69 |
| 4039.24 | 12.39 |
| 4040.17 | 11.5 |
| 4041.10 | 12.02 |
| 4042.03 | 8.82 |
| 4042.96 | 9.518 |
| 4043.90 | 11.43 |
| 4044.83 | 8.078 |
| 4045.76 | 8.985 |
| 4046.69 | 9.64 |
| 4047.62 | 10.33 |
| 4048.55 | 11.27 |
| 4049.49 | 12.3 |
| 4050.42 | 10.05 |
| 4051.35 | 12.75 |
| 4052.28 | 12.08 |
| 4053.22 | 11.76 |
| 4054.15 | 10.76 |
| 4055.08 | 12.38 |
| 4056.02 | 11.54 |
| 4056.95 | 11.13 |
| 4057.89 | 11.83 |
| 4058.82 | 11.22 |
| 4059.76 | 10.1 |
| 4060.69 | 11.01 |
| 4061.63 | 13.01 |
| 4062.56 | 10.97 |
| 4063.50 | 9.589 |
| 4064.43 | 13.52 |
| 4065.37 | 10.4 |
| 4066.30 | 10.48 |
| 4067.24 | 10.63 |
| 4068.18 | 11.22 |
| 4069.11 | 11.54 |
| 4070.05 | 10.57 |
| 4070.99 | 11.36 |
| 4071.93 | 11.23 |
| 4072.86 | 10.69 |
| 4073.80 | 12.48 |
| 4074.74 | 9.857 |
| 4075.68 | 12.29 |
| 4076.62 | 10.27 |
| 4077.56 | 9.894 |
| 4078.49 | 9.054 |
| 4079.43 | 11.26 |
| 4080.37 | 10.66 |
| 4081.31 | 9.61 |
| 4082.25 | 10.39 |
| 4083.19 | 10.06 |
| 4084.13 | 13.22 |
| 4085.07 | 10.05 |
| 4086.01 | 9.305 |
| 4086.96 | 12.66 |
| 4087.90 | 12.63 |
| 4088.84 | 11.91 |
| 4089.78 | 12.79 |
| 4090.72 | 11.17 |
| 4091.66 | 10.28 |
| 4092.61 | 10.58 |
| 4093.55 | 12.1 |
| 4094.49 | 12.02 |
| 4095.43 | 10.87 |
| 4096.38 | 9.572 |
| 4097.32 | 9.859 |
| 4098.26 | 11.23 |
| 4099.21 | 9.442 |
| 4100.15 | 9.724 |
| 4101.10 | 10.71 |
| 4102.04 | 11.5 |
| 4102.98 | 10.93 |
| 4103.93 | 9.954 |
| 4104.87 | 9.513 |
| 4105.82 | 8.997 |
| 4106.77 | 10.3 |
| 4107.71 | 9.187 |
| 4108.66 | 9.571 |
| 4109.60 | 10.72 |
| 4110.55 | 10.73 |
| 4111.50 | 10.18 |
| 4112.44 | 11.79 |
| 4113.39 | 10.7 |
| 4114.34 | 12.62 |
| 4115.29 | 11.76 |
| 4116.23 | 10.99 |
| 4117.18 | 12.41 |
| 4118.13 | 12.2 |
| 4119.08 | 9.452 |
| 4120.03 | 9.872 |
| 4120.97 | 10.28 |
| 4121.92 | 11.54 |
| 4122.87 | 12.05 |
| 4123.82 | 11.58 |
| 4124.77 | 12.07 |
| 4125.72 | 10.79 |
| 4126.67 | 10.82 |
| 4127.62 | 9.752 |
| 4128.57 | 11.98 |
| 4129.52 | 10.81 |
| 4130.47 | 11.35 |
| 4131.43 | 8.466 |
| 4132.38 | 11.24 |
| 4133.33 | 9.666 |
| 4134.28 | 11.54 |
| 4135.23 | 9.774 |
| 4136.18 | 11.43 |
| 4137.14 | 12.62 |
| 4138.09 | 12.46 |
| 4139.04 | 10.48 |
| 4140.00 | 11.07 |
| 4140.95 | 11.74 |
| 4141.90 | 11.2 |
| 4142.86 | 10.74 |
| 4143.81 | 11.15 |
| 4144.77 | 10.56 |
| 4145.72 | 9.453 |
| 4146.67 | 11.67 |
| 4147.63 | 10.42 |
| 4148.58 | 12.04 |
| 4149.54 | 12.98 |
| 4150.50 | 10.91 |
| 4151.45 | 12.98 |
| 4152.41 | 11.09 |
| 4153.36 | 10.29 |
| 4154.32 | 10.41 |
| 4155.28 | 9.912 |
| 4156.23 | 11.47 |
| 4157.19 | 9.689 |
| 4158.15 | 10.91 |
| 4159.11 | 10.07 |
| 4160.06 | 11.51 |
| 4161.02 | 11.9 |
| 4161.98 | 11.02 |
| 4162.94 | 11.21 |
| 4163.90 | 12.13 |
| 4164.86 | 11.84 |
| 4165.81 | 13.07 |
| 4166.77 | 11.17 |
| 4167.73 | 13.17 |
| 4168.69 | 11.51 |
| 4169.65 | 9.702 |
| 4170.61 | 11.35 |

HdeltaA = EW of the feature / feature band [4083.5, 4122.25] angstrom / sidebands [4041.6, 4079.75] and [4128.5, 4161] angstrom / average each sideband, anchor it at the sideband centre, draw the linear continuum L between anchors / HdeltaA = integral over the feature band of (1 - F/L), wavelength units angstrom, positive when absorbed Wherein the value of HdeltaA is 0.4 angstrom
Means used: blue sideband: 10.9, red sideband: 11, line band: 10.9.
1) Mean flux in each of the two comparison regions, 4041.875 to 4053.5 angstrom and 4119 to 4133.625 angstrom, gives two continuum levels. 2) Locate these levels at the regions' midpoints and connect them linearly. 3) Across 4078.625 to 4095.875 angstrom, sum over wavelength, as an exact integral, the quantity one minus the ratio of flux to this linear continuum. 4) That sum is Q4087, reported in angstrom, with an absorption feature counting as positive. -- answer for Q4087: -0.8 angstrom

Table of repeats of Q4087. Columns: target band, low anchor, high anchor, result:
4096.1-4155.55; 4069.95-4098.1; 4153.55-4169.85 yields 1.36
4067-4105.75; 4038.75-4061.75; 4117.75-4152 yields 0.71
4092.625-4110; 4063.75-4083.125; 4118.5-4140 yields 0.85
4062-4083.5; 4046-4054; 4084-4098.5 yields 0.78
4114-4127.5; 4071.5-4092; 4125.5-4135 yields -0.72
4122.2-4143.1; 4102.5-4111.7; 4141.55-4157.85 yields -0.96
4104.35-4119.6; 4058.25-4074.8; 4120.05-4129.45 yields 0.61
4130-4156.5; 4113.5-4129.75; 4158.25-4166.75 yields 0.84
